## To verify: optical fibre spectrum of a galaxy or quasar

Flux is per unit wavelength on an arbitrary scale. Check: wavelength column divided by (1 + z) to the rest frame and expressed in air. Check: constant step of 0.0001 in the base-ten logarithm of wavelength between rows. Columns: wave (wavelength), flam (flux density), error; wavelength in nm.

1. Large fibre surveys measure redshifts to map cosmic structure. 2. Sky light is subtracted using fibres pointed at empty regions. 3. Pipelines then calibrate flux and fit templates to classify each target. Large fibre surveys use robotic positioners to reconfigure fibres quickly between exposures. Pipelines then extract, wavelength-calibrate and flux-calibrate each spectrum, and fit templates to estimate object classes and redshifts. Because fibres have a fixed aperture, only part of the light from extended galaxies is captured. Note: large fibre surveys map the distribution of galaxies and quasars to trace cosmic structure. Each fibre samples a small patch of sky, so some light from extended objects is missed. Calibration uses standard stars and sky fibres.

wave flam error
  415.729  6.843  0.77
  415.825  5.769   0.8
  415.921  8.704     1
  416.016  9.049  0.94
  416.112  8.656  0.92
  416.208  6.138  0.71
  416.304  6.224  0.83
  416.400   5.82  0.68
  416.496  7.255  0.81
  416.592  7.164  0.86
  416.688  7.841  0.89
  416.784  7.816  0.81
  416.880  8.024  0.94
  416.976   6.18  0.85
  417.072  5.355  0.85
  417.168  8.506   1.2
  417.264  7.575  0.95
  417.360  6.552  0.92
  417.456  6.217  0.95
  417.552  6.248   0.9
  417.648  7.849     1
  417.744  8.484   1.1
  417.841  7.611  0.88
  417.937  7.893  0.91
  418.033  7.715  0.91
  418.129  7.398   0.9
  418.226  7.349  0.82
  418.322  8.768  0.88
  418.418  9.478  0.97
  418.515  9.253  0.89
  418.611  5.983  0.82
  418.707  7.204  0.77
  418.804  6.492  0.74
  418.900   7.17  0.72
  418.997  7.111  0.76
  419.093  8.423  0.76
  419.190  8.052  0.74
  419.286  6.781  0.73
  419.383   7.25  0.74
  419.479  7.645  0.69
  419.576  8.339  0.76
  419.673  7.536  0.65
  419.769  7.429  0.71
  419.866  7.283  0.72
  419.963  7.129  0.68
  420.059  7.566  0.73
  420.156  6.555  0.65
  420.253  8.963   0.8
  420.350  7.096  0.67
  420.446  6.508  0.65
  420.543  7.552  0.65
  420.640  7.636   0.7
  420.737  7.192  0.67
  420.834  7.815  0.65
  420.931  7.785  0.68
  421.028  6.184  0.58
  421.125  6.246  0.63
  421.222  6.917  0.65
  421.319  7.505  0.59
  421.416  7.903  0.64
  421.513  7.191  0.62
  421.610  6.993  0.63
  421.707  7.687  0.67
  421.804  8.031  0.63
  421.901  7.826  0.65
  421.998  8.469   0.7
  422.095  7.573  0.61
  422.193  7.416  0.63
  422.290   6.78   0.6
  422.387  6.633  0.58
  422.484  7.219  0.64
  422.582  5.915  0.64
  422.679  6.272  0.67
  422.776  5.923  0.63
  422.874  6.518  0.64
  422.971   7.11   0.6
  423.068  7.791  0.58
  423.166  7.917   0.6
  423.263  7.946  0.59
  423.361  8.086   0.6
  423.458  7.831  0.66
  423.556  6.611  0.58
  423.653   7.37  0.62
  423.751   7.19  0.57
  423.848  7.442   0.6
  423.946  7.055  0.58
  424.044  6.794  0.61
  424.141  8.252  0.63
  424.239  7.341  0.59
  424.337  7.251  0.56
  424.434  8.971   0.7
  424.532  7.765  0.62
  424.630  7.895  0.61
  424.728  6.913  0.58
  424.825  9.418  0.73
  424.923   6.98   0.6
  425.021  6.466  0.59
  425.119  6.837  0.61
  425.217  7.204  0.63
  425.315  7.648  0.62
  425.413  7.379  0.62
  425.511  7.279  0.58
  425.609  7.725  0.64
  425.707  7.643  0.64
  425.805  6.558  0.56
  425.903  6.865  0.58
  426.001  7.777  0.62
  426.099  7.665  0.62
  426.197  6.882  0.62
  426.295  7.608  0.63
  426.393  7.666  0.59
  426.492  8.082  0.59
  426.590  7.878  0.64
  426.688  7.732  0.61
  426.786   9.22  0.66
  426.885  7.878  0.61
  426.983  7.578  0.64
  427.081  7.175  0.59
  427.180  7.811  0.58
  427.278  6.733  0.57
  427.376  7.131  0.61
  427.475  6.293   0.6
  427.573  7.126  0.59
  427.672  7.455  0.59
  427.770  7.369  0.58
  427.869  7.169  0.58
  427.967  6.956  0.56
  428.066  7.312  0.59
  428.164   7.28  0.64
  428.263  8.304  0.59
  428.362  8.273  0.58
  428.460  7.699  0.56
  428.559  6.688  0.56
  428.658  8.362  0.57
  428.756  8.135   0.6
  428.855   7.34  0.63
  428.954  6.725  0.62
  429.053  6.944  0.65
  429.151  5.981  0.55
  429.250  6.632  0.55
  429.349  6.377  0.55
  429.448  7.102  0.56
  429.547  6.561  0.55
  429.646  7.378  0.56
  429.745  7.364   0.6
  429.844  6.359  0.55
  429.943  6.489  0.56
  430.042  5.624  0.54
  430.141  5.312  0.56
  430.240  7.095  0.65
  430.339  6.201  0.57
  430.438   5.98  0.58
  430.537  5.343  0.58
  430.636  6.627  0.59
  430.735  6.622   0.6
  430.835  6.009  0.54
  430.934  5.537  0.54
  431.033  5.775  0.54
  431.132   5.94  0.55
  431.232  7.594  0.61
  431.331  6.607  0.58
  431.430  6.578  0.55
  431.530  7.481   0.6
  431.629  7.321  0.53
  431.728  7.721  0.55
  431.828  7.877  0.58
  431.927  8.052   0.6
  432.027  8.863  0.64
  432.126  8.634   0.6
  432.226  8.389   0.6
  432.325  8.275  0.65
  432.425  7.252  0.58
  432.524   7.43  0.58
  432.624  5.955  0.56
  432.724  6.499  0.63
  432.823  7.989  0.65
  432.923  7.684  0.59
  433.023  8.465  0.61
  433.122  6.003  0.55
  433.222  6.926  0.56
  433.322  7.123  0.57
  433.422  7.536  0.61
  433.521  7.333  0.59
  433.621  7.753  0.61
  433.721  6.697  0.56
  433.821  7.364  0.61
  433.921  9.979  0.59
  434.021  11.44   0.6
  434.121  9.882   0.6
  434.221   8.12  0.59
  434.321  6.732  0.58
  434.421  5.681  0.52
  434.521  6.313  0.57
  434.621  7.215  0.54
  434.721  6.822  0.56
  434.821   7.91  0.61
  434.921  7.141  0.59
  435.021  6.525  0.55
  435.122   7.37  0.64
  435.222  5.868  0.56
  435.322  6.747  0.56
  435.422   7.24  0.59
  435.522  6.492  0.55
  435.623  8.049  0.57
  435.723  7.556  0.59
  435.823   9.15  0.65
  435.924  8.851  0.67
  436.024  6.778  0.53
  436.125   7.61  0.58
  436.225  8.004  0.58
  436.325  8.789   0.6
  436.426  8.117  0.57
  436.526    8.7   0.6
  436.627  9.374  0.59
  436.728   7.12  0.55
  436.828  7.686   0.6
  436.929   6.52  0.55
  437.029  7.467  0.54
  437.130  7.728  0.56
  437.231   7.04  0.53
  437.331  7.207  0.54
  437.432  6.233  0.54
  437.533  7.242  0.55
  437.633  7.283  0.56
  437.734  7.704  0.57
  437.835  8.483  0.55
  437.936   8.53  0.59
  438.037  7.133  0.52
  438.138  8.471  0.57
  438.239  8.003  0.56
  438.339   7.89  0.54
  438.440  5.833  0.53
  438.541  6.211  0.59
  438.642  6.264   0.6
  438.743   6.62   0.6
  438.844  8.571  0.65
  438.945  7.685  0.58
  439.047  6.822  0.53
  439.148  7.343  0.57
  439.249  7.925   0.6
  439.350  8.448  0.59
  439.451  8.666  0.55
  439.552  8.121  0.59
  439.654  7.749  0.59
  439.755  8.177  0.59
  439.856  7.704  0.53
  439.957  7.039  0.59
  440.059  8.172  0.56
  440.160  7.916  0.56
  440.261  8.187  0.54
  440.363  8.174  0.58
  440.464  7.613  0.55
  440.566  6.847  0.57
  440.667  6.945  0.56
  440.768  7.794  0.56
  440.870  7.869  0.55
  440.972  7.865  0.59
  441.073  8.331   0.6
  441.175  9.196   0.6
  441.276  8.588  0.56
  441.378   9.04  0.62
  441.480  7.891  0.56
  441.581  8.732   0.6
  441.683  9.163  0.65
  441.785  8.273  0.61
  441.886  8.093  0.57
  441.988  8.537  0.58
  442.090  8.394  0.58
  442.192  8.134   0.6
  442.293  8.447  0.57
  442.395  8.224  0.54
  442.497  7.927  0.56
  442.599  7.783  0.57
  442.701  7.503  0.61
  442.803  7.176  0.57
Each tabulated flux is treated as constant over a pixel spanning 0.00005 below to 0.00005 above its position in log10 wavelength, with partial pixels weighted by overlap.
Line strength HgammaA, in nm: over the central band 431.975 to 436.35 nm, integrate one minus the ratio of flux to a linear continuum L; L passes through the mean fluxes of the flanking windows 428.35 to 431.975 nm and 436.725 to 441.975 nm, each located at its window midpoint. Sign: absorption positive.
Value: -0.24 nm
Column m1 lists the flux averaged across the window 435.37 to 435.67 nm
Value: 7.24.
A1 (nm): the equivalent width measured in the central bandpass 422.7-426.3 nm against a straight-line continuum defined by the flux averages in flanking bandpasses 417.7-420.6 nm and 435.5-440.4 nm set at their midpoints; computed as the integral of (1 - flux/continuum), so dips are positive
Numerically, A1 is 0.110 nm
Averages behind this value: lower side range 7.6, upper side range 7.69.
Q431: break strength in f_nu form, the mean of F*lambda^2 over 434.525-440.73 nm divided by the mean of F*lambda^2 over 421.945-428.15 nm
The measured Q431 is 1.09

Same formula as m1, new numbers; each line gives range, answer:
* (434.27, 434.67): 6.49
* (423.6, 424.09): 7.17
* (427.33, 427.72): 6.99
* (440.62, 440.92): 7.54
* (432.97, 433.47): 7.21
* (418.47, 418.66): 7.62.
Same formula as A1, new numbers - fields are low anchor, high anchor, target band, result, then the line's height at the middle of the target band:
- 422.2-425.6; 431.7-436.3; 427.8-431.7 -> 0.35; 7.47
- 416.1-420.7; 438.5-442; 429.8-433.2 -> 0.34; 7.69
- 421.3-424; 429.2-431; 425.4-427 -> -0.18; 6.85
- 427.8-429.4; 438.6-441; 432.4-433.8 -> 0.05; 7.43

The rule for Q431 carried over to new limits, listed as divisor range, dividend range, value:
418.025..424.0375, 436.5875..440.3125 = 1.11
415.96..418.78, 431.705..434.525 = 1.12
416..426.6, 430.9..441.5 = 1.10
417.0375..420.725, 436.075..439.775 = 1.12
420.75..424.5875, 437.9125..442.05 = 1.16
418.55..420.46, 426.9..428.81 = 1.05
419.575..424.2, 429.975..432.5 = 0.99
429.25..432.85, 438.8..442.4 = 1.22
